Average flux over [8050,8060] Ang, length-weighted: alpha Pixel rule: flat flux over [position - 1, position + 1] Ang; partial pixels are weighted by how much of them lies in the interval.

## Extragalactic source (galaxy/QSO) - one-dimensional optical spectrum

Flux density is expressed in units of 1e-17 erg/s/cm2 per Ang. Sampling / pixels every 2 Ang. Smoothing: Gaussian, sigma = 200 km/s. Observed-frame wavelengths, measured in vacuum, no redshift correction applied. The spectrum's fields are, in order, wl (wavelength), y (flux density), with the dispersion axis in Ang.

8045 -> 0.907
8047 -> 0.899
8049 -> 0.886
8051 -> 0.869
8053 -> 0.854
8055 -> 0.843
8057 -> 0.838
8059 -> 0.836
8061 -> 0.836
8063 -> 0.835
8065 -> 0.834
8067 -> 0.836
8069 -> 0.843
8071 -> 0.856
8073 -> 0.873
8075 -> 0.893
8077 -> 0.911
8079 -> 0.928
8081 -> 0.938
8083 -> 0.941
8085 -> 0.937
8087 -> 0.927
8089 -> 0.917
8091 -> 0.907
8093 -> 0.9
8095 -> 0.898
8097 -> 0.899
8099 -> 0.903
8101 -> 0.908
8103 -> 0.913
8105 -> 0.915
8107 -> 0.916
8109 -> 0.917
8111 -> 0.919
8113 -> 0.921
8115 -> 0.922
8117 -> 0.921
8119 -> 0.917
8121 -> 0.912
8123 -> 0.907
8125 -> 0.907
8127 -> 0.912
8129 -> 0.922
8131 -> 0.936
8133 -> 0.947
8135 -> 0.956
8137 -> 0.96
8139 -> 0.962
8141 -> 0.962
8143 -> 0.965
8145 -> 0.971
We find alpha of 0.848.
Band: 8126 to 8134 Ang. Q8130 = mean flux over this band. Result 0.929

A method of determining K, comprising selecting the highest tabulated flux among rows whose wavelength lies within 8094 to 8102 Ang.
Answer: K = 0.908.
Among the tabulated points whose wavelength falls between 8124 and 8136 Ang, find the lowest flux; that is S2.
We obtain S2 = 0.907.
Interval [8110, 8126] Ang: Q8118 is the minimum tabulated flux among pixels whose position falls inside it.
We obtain 0.907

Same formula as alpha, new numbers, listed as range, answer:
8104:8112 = 0.917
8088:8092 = 0.912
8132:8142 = 0.957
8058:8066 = 0.835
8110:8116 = 0.921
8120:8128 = 0.909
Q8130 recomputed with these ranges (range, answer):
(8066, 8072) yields 0.845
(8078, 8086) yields 0.936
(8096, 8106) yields 0.908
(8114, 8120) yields 0.92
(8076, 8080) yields 0.919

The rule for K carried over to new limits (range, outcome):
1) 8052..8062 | 0.854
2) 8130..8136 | 0.956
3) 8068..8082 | 0.938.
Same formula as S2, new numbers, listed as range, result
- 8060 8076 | 0.834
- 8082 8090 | 0.917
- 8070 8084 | 0.856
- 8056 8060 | 0.836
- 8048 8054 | 0.854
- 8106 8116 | 0.916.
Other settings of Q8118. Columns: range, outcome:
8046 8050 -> 0.886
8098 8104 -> 0.903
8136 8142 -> 0.96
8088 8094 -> 0.9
